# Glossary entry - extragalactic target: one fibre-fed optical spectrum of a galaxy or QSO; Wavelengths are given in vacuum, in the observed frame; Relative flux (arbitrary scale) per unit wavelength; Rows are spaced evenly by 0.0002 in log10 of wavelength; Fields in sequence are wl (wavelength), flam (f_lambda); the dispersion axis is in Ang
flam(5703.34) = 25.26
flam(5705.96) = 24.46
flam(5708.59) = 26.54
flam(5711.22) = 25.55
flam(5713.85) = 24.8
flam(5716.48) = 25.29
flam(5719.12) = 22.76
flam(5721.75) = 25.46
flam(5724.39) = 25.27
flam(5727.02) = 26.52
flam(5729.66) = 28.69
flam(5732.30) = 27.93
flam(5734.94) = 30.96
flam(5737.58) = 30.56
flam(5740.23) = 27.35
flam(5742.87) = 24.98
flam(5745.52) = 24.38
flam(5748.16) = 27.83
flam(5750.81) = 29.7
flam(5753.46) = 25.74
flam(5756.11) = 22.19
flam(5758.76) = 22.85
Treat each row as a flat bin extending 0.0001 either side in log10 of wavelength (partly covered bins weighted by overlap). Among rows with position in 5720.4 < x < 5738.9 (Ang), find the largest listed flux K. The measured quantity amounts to 30.96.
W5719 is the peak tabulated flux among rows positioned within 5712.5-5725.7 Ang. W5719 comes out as 25.46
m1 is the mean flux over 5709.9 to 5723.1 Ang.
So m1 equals 24.8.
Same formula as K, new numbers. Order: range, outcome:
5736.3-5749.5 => 30.56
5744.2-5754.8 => 29.7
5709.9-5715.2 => 25.55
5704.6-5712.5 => 26.54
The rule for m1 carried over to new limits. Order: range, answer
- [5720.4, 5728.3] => 25.8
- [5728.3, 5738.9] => 29.5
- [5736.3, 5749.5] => 27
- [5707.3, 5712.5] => 26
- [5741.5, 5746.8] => 24.7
